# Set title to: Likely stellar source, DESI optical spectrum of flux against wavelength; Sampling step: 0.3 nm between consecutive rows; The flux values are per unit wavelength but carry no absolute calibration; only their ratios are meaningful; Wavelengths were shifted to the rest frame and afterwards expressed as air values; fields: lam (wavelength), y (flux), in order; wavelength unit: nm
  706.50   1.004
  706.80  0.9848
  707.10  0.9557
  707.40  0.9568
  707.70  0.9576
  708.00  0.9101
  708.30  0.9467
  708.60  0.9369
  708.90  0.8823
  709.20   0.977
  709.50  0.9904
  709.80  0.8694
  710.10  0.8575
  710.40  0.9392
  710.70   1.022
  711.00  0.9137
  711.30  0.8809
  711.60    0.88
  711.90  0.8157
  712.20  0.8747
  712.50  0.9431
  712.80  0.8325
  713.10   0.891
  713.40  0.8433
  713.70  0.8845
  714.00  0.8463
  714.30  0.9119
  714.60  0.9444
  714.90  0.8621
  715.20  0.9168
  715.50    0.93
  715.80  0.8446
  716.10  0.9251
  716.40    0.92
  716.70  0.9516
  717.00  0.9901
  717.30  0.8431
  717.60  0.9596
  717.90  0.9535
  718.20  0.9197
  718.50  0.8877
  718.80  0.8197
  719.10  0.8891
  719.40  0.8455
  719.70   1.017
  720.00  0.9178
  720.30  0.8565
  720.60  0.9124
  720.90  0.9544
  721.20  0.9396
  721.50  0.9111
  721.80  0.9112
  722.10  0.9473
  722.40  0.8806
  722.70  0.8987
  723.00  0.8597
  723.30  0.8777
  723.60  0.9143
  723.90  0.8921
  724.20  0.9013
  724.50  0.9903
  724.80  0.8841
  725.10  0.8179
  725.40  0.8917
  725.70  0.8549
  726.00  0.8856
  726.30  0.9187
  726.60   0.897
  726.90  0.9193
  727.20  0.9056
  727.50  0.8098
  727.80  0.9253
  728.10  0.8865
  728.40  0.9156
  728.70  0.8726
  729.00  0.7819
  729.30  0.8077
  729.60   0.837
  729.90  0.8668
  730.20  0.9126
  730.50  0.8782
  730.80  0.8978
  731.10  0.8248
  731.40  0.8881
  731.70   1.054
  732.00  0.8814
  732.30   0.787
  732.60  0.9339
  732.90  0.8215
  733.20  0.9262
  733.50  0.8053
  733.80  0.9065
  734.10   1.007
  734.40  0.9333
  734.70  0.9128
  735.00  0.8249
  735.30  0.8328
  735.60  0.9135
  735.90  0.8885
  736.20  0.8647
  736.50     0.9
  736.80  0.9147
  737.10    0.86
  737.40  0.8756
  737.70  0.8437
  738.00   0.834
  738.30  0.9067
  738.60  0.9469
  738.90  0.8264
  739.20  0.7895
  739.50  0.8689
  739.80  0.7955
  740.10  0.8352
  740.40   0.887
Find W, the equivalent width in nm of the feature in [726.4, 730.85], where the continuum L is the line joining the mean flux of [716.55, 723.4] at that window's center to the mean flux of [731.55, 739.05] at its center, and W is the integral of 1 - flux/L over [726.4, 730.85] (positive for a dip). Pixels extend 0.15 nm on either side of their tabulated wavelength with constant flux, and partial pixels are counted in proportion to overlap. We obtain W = 0.12 nm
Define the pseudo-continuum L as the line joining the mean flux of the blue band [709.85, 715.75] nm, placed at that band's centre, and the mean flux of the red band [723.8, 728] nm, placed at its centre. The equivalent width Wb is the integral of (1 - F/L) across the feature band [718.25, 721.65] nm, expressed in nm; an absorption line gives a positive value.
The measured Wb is -0.047 nm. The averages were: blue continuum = 0.893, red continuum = 0.892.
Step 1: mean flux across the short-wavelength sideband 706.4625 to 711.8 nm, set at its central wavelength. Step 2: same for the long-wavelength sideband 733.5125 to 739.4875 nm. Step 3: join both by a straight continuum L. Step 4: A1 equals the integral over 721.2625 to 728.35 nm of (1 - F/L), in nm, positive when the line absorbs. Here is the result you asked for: 0.06 nm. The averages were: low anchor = 0.934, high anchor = 0.881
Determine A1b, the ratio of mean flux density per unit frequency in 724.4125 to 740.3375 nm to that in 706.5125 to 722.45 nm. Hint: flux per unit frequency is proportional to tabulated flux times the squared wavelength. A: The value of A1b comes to 1.0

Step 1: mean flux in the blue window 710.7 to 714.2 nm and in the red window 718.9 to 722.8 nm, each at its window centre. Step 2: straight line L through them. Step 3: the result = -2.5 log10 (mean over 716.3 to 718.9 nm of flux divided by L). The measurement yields -0.021 mag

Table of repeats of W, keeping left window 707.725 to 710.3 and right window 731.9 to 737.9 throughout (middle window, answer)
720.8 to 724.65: -0.05 nm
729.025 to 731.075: 0.07 nm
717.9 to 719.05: 0.03 nm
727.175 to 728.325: 0.01 nm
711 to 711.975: 0.05 nm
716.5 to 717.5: -0.02 nm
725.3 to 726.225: 0.02 nm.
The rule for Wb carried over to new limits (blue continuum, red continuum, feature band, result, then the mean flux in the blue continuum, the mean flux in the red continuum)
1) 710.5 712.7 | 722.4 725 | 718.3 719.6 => 0.05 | 0.903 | 0.899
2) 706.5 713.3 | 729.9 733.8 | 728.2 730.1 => 0.08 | 0.92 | 0.884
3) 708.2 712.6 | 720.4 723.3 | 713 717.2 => 0.04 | 0.915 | 0.91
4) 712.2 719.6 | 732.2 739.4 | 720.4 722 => -0.06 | 0.898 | 0.878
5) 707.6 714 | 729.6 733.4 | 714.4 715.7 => -0.01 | 0.905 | 0.886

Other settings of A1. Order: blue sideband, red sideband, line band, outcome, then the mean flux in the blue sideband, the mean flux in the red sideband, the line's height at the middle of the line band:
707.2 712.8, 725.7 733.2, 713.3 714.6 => 0.04 nm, 0.918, 0.88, 0.91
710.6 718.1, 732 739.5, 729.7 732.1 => -0.05 nm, 0.903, 0.877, 0.883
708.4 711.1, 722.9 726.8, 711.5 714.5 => 0.16 nm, 0.933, 0.892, 0.924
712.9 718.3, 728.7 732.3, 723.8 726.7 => -0.03 nm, 0.907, 0.872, 0.884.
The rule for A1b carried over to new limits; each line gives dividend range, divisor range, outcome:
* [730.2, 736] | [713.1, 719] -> 1.03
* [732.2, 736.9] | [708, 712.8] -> 1.04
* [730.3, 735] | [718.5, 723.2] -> 1.02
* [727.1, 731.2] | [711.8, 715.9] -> 1.02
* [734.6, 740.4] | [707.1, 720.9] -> 1.02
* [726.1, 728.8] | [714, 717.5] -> 1.02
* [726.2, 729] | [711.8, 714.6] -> 1.05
